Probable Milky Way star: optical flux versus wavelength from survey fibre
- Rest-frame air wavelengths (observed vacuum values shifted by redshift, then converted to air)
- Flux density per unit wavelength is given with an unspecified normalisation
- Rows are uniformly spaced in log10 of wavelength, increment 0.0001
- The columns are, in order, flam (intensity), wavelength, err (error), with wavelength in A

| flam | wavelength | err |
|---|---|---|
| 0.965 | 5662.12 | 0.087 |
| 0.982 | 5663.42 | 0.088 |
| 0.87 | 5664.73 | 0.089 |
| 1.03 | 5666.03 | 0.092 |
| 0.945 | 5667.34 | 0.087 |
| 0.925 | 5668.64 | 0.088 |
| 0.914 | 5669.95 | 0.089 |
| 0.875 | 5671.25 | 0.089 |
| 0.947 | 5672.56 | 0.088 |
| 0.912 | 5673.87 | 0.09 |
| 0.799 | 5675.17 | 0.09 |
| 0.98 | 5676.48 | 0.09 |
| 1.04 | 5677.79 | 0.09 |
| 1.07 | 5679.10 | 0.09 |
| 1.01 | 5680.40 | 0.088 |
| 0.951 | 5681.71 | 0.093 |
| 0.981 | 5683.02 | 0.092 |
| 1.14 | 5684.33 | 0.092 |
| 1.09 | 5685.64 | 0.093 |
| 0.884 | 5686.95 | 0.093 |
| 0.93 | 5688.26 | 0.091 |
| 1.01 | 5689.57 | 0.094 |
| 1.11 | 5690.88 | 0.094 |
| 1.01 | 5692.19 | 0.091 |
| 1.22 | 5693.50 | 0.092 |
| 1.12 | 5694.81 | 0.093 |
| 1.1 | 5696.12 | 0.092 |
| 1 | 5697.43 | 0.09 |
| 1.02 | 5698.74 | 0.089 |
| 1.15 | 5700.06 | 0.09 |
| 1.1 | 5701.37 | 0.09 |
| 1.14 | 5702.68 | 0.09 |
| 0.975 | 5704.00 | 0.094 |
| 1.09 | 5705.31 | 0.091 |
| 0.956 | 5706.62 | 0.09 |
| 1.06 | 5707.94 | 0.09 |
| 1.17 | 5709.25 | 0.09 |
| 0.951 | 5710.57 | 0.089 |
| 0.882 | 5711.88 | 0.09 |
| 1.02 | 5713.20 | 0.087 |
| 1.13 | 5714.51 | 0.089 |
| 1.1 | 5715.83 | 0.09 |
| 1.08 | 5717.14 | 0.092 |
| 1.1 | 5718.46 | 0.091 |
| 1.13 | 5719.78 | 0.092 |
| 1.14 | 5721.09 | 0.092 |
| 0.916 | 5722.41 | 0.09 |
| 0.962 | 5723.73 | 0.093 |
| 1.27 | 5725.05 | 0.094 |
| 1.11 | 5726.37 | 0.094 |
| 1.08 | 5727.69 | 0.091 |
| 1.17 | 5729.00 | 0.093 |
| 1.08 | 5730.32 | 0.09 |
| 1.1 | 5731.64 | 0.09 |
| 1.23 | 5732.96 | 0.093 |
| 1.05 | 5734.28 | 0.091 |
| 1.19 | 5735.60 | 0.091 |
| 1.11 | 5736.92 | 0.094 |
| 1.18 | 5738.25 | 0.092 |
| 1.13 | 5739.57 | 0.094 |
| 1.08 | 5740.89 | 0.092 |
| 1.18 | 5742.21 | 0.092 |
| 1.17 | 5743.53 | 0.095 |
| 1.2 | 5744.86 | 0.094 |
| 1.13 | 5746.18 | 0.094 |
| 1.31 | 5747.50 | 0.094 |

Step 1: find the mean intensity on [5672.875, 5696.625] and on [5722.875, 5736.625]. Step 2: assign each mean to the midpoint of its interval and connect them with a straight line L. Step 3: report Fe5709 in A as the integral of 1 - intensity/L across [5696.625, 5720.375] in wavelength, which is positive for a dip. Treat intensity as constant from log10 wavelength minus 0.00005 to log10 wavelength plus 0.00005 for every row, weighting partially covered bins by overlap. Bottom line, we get 0.3 A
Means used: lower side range 1.02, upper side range 1.12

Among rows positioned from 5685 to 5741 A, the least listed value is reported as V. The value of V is 0.882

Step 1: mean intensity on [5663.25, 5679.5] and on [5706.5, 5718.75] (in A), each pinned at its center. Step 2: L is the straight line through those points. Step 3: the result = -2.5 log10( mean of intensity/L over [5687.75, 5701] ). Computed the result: -0.07 mag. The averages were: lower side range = 0.942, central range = 1.07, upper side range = 1.05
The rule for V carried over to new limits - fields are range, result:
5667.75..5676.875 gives 0.799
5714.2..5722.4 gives 1.08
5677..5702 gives 0.884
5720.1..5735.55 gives 0.916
